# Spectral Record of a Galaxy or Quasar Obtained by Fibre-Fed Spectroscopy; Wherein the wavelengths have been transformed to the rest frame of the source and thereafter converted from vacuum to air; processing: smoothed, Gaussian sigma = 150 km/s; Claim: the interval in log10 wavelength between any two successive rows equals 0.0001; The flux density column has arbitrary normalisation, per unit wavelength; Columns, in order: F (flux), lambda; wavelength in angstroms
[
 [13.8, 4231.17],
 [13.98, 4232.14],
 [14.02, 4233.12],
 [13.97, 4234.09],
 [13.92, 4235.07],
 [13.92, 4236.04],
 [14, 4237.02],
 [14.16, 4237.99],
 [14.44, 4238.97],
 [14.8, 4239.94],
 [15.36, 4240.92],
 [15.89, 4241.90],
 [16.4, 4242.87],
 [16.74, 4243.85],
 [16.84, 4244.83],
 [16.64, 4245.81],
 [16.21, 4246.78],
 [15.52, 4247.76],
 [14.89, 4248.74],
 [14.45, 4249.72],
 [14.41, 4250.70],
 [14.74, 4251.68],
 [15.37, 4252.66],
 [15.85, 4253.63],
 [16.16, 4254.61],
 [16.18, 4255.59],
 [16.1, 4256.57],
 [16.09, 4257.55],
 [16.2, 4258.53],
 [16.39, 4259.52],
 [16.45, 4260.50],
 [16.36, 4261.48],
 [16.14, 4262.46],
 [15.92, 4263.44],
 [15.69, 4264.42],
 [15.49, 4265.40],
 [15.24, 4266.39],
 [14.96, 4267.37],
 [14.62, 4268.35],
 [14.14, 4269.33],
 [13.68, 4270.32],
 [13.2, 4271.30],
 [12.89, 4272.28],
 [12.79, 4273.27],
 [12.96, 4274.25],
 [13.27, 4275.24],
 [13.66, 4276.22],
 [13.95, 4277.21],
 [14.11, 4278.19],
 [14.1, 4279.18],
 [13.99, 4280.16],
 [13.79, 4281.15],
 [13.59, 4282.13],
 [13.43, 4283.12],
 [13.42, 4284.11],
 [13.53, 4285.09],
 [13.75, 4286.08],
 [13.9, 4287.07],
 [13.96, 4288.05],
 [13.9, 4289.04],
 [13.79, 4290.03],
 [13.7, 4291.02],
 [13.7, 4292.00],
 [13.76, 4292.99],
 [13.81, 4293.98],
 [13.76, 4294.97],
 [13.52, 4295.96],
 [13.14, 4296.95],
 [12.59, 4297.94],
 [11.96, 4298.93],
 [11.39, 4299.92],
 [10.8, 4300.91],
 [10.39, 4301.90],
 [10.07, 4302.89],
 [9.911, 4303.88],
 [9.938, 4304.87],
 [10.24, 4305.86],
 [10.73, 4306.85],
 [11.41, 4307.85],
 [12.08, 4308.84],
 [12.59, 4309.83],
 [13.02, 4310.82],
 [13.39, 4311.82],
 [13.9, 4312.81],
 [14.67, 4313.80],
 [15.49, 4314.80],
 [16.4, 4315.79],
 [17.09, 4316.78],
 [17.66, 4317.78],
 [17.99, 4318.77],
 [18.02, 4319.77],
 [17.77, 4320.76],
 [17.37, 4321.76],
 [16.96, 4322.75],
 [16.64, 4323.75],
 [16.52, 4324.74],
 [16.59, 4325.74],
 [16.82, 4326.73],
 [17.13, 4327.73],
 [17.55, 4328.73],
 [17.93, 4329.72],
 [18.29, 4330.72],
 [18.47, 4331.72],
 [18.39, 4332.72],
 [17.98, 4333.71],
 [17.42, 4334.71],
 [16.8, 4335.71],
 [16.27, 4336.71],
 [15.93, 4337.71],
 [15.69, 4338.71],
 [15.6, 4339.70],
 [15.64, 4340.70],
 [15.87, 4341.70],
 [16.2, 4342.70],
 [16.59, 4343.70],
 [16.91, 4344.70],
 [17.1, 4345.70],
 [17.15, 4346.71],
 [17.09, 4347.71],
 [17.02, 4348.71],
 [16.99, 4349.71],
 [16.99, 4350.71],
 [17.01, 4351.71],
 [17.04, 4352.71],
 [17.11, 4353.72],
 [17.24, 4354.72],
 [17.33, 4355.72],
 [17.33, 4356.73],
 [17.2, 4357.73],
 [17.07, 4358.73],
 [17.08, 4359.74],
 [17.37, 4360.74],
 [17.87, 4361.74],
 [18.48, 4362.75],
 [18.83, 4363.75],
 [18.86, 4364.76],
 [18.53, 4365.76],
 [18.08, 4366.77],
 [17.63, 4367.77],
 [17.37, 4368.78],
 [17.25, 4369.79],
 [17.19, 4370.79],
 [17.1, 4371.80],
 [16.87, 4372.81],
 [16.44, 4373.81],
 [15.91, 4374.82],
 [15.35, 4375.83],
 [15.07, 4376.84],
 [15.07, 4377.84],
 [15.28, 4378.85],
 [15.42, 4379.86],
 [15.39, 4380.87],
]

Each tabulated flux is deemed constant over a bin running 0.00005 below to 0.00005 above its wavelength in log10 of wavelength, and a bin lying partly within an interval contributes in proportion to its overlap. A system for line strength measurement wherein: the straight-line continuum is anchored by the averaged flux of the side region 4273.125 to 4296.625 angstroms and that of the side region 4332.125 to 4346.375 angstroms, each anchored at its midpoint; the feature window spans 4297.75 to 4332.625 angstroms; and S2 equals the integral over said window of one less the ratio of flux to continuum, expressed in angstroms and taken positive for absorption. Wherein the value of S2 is 1.7 angstroms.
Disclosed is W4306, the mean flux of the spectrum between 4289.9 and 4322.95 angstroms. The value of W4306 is 13.6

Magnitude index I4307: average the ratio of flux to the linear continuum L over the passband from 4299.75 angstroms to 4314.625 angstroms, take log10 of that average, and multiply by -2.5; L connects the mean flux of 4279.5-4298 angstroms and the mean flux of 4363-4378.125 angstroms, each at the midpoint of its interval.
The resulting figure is 0.23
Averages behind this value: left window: 13.7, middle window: 11.7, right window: 17.1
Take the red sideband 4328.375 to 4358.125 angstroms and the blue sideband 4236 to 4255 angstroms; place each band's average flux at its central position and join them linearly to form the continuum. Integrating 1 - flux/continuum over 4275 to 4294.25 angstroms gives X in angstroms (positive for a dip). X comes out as 2.72 angstroms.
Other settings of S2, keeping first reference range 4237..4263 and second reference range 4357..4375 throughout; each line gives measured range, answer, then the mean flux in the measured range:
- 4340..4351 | 0.4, 16.7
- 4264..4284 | 2.6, 14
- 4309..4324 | 0.8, 15.8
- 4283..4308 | 6.0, 12.5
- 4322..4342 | 0.1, 16.9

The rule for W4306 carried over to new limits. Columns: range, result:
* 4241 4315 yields 14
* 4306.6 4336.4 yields 16.1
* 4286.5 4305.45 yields 12.5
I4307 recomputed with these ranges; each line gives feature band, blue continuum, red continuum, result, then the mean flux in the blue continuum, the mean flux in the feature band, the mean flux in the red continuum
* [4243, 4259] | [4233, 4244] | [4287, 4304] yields -0.106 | 14.8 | 15.8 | 12.7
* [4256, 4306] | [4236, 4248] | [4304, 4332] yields 0.129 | 15.5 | 13.7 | 15.4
